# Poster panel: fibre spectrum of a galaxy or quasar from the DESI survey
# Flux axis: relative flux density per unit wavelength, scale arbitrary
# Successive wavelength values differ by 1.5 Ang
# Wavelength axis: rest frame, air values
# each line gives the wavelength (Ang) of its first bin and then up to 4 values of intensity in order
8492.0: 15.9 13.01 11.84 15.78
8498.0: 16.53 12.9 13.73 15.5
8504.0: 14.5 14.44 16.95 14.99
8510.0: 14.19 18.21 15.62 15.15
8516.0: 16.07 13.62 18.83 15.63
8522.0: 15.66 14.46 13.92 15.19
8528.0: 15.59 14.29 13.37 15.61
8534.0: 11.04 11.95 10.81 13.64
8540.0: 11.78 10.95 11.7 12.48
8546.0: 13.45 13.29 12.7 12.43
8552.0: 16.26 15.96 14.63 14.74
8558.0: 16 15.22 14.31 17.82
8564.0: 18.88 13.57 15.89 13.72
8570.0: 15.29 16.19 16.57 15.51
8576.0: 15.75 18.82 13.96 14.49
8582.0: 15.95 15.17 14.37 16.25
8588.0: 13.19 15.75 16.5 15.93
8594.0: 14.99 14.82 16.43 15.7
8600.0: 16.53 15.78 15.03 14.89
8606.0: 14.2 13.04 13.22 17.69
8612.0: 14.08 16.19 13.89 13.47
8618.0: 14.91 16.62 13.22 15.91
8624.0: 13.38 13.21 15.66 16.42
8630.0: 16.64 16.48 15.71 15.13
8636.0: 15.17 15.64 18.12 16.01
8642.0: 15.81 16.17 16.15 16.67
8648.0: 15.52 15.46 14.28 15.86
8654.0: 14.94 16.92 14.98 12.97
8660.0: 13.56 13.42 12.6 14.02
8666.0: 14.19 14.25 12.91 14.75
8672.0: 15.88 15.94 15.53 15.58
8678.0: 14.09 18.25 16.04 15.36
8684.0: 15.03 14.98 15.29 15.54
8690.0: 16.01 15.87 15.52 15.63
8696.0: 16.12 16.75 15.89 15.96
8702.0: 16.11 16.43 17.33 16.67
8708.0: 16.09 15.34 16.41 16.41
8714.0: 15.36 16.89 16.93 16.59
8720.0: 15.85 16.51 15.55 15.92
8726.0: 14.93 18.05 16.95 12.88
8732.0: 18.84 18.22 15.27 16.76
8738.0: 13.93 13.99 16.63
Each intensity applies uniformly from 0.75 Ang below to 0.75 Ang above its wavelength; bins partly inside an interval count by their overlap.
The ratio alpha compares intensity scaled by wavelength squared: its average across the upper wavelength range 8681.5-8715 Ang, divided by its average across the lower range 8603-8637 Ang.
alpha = 1.1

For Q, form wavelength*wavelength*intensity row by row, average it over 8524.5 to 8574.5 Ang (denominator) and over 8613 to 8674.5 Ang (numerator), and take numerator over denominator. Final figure 1.08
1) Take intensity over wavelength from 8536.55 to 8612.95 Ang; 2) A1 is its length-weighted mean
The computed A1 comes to 14.8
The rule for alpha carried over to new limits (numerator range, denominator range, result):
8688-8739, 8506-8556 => 1.18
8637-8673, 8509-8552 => 1.10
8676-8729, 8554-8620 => 1.07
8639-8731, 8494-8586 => 1.10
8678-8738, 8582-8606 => 1.07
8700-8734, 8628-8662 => 1.07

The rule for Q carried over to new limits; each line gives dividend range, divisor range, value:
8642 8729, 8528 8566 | 1.16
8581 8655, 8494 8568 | 1.08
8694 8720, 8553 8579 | 1.07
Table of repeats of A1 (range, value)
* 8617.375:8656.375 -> 15.6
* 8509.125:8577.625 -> 14.7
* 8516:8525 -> 15.5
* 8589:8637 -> 15.2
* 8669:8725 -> 15.9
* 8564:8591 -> 15.5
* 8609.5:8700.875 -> 15.3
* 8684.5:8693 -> 15.5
